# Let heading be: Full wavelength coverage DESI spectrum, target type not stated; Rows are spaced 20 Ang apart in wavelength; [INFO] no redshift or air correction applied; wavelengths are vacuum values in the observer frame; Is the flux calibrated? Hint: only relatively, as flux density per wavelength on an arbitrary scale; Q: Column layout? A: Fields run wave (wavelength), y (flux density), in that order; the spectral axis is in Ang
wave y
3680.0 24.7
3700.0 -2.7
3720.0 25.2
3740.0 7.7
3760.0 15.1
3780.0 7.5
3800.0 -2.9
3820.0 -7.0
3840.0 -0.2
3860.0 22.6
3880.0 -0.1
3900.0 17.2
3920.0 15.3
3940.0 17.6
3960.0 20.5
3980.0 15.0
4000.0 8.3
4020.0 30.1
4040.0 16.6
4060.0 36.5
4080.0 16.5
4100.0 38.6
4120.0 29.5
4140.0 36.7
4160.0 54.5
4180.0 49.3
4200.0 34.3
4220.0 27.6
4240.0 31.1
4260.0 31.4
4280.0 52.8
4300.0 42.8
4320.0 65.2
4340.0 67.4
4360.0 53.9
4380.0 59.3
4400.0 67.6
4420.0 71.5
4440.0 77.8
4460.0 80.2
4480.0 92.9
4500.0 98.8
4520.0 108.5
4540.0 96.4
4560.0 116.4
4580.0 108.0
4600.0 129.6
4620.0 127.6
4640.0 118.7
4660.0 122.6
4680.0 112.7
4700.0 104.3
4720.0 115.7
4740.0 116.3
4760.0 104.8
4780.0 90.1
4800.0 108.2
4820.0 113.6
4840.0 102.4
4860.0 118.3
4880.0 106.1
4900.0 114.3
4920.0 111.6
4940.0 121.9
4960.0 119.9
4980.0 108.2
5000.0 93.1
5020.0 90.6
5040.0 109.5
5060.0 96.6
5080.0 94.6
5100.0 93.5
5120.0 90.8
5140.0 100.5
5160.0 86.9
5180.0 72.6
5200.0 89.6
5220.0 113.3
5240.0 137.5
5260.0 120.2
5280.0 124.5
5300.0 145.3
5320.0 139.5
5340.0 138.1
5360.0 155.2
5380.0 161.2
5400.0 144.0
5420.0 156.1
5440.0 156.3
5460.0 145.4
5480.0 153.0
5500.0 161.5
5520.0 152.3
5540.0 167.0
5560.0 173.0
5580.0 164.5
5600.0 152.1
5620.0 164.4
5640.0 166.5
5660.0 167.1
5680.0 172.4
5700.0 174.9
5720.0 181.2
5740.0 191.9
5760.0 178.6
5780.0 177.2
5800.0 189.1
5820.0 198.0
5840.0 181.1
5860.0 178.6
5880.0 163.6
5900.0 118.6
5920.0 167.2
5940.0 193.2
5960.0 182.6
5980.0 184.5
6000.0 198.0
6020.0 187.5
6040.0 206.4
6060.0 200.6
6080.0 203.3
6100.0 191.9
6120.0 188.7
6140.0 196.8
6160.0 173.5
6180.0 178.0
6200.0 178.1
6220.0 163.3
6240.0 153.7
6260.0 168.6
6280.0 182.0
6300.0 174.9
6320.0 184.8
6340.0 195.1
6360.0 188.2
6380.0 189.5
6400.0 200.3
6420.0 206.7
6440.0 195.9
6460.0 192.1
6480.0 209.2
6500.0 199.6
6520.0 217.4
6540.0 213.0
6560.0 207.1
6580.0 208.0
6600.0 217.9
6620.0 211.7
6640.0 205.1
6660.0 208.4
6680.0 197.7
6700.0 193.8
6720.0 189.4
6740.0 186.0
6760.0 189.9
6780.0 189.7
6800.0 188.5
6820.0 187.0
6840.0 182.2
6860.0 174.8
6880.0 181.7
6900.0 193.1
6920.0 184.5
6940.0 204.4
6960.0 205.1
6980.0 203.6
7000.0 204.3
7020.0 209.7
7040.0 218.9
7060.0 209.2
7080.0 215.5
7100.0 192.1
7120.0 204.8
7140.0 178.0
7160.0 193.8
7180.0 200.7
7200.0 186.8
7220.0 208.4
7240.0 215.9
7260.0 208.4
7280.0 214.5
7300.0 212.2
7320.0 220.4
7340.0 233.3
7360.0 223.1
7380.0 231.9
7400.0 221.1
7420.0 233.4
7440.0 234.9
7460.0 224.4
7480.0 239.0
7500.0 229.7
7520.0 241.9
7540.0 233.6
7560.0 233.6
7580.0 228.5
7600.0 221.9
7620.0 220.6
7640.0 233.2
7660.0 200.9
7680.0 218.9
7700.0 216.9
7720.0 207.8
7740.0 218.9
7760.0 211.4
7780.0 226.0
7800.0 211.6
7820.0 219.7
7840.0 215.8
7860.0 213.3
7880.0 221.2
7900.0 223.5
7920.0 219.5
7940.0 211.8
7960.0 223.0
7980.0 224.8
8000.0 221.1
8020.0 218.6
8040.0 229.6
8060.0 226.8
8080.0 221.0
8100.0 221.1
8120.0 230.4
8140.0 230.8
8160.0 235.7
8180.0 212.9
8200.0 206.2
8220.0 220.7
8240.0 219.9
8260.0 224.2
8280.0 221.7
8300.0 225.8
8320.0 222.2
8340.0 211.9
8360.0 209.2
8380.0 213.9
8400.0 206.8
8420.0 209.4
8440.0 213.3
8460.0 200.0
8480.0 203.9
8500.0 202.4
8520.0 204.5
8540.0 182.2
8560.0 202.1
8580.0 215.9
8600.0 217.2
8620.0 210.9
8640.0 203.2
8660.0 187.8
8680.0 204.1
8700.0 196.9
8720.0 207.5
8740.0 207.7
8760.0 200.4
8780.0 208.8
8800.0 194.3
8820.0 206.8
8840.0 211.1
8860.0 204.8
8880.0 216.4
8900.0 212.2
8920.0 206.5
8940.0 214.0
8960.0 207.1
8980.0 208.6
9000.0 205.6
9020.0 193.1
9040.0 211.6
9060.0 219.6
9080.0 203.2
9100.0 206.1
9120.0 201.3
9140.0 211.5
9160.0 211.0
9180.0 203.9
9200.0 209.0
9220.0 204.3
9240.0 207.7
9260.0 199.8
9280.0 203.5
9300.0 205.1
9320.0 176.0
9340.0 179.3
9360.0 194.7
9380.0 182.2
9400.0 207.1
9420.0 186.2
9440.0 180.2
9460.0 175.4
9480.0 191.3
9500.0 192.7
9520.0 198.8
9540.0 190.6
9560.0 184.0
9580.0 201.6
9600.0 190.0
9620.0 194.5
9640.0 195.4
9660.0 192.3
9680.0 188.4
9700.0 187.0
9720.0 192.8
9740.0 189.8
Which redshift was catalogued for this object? 0.00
